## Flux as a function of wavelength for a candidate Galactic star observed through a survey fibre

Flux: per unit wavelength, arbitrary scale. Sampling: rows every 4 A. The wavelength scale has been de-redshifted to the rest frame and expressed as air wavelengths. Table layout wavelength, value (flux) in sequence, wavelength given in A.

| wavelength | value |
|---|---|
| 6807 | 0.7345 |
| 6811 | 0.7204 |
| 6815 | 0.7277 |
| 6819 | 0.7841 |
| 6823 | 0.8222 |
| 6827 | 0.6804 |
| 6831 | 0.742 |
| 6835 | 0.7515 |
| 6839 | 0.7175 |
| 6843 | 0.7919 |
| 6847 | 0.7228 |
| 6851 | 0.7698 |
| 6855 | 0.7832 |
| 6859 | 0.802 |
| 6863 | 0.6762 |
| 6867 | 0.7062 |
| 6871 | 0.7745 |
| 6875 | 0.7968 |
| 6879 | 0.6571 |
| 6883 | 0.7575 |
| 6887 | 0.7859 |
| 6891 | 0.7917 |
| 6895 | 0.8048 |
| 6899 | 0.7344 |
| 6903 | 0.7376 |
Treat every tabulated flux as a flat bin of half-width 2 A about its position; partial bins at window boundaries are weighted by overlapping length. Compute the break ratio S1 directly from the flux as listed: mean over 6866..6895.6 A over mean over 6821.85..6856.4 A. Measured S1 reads 1.01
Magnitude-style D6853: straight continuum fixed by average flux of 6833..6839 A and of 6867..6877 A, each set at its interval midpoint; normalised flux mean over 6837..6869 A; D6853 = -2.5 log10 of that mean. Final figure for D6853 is 0.01 mag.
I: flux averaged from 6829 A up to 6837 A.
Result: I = 0.747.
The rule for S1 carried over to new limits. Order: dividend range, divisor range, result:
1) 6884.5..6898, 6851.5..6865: 1.04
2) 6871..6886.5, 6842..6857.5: 0.97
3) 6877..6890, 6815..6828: 0.97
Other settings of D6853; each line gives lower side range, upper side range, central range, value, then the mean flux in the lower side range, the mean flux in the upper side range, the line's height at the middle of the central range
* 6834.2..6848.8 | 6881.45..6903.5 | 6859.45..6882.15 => 0.04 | 0.746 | 0.771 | 0.76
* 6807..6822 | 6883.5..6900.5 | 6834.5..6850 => 0.02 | 0.748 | 0.779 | 0.759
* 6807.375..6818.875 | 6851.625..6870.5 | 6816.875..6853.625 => -0.02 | 0.735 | 0.747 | 0.74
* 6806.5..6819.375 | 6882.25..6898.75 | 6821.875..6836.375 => 0.00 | 0.737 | 0.782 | 0.746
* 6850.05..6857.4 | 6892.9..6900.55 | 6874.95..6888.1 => 0.05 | 0.779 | 0.772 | 0.774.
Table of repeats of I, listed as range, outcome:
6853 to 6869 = 0.742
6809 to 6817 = 0.724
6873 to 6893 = 0.758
